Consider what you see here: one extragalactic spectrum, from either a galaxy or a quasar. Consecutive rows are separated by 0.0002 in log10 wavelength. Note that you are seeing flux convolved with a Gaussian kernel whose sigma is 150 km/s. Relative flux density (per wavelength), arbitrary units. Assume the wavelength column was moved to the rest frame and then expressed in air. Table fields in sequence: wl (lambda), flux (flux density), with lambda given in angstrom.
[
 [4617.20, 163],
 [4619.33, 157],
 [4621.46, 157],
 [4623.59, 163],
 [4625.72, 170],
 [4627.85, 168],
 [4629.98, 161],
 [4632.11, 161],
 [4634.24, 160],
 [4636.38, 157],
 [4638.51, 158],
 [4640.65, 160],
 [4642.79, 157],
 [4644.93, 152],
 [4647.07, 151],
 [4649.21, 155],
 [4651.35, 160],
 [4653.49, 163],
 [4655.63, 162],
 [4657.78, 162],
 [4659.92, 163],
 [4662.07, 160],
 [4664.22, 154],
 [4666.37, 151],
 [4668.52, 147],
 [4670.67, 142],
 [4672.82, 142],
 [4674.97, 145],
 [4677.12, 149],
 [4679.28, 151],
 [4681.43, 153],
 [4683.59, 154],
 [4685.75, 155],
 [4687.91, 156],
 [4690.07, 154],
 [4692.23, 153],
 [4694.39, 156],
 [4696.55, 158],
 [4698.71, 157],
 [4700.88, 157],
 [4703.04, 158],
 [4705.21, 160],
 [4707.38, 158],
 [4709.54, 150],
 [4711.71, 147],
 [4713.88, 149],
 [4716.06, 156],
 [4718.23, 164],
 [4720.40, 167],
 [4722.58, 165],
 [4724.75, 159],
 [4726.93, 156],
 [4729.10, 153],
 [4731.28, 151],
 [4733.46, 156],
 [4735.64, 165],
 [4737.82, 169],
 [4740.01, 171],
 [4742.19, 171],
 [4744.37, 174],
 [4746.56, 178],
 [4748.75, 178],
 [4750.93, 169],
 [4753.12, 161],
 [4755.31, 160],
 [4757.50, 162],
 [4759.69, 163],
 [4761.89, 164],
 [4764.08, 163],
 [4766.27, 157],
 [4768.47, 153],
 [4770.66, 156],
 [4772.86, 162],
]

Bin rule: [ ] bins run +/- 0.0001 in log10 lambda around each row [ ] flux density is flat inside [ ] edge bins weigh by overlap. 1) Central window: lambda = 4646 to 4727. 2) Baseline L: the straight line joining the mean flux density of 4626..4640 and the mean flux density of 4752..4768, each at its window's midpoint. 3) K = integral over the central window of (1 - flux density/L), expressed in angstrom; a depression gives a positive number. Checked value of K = 3.0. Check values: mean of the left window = 161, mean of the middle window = 155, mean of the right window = 161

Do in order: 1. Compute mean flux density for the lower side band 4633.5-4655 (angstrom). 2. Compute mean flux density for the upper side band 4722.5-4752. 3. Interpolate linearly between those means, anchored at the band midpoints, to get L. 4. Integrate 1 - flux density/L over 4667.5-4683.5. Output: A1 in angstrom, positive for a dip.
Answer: 1.3 angstrom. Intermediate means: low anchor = 157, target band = 147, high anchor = 165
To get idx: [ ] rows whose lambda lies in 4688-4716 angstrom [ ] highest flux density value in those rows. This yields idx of 160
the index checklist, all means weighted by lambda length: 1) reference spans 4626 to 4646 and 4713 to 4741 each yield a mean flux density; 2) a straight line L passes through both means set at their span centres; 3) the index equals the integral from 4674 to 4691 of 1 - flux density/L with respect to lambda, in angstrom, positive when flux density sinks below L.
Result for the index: 0.8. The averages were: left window 160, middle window 152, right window 160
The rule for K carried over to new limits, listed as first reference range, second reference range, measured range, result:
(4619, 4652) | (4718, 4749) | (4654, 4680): 1.4 angstrom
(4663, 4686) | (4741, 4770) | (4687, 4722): -0.3 angstrom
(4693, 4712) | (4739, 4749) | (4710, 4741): 1.3 angstrom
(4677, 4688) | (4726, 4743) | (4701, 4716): 0.3 angstrom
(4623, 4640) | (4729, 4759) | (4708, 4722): 0.8 angstrom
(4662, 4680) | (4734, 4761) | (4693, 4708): -0.2 angstrom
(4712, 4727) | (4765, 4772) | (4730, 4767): -2.0 angstrom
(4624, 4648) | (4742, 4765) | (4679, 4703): 1.2 angstrom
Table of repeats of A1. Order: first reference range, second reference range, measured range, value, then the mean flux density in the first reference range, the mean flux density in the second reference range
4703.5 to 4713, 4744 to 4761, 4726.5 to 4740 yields 0.2 angstrom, 154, 168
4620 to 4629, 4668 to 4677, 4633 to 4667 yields -1.0 angstrom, 164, 144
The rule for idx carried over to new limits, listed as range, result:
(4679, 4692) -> 156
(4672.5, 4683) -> 153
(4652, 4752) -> 178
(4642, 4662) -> 163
